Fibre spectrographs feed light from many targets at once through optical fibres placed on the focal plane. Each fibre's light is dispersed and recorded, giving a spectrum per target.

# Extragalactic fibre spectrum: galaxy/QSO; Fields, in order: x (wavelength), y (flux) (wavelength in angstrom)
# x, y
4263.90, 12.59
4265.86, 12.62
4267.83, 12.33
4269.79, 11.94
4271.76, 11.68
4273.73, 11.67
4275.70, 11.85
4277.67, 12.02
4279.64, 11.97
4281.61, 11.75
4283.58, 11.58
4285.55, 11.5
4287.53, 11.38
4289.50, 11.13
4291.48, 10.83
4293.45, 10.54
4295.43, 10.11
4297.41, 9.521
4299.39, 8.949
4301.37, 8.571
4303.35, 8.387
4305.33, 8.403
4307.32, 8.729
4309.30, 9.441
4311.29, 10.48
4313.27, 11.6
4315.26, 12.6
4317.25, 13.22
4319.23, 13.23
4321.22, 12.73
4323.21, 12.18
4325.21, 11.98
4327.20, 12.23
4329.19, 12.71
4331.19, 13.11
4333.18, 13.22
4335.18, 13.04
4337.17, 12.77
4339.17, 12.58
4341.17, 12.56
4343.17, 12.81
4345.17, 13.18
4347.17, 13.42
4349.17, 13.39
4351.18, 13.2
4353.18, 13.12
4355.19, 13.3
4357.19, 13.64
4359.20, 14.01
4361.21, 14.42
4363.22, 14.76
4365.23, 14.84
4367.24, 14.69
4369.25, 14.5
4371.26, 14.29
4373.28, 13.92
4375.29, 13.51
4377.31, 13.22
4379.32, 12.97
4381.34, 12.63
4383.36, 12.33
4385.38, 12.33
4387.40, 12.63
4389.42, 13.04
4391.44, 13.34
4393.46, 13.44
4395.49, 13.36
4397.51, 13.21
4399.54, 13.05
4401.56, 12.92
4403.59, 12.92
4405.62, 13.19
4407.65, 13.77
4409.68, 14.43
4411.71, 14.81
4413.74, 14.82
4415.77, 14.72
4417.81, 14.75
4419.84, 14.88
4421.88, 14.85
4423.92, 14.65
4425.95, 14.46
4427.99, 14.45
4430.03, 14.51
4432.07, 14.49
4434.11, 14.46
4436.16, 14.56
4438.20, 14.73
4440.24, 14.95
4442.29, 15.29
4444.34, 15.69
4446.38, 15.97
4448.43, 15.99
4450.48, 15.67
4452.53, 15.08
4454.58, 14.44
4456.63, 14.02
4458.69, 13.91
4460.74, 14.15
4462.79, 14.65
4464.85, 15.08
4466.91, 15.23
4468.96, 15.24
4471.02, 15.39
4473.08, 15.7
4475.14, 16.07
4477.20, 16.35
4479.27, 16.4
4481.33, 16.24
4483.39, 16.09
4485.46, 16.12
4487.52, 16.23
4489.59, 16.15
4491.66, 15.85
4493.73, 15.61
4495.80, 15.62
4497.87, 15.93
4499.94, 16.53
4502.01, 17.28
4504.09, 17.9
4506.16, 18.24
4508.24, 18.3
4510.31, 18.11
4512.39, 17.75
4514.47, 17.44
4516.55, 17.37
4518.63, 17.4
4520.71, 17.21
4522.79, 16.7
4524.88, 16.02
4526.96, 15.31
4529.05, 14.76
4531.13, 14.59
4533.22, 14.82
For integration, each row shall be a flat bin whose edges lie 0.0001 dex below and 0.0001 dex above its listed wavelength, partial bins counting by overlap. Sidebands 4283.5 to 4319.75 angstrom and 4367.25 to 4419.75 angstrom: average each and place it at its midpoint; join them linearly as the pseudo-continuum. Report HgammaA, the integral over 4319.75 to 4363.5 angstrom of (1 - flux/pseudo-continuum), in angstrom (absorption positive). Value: -4.6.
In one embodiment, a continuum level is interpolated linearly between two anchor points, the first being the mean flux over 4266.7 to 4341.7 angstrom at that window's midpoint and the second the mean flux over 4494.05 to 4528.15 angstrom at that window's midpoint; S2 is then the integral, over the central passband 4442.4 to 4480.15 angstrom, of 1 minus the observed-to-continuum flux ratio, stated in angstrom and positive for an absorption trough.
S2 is 1.0 angstrom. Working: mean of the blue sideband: 11.4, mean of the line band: 15.3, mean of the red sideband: 17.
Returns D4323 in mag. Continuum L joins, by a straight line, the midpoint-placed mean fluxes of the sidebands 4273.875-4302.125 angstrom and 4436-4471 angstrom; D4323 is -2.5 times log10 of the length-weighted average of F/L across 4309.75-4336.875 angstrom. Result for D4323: -0.06 mag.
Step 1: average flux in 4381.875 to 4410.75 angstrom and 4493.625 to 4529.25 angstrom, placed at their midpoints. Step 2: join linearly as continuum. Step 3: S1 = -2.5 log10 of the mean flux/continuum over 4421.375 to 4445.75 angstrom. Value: -0.03 mag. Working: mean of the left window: 13.1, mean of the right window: 16.9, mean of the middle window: 14.8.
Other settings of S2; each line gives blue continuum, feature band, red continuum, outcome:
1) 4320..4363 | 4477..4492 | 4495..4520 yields 0.50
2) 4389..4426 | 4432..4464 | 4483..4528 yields 0.45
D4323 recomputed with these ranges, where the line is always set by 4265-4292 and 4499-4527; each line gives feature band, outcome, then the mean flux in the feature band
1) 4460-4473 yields 0.08 mag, 15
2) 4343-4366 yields -0.01 mag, 13.7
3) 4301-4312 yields 0.35 mag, 8.99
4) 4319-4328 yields 0.04 mag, 12.4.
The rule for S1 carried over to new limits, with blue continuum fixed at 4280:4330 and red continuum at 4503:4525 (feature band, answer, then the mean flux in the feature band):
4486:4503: 0.05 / 16.2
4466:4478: 0.04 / 15.7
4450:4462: 0.09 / 14.5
